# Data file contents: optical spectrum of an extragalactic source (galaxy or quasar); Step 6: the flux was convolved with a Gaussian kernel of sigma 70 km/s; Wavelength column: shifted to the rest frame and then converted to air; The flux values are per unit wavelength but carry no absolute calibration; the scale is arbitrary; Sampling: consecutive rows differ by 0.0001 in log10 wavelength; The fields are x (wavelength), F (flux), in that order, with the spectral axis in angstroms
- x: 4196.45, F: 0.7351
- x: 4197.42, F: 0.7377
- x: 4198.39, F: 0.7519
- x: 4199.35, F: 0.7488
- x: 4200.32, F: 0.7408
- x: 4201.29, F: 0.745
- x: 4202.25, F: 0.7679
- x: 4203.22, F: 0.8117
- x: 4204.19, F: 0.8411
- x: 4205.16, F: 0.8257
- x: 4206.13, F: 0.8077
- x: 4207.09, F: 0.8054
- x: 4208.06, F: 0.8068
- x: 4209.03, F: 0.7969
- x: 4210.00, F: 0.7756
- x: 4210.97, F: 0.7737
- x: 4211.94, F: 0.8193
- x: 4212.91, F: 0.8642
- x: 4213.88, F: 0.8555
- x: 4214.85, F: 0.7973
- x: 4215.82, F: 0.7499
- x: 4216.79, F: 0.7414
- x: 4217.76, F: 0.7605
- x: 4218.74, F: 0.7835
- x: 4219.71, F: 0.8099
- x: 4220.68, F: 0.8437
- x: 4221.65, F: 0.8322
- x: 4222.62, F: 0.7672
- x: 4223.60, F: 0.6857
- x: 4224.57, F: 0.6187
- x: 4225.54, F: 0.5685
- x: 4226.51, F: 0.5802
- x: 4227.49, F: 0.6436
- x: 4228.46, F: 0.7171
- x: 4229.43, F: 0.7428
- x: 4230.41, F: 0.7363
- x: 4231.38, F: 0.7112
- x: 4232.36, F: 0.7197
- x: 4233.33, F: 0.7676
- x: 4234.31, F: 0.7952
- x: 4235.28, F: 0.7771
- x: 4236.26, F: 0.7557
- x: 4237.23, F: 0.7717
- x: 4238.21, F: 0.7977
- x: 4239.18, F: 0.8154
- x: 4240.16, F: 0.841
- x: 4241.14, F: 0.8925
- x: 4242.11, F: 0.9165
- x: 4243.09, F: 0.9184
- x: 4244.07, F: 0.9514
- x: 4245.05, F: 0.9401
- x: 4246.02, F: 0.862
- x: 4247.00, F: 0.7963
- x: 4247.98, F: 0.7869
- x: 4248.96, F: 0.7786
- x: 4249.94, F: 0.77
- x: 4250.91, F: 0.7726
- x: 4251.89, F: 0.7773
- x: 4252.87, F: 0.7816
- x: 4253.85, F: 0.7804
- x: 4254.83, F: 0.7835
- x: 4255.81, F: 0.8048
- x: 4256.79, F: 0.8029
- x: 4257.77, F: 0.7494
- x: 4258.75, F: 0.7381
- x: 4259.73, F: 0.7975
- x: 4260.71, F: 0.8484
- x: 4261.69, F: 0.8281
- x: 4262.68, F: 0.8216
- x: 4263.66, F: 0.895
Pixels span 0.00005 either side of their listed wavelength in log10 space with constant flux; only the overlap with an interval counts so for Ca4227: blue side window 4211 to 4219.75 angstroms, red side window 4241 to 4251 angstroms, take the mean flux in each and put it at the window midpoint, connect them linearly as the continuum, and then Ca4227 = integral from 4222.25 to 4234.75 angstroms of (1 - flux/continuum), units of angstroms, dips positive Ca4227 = 1.9 angstroms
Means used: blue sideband 0.796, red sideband 0.856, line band 0.695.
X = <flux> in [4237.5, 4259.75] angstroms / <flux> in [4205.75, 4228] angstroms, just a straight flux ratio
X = 1.1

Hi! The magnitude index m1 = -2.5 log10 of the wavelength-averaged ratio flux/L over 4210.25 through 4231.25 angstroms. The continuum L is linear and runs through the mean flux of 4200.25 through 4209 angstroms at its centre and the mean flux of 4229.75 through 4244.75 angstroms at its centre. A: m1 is 0.081 mag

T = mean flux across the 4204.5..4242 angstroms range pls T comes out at 0.769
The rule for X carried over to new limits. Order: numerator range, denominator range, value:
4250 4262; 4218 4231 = 1.10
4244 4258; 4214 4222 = 1.02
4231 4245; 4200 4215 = 1.02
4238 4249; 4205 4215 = 1.06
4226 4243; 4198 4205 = 0.99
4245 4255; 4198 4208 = 1.01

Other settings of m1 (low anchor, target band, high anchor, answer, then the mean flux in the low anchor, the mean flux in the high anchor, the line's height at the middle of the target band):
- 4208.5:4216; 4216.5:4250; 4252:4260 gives 0.02 mag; 0.806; 0.779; 0.793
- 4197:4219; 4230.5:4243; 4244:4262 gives 0.00 mag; 0.787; 0.805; 0.798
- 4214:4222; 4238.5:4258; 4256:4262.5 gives -0.04 mag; 0.792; 0.795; 0.794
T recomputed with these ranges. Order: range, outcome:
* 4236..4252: 0.835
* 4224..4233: 0.673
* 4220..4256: 0.779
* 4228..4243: 0.788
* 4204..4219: 0.799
